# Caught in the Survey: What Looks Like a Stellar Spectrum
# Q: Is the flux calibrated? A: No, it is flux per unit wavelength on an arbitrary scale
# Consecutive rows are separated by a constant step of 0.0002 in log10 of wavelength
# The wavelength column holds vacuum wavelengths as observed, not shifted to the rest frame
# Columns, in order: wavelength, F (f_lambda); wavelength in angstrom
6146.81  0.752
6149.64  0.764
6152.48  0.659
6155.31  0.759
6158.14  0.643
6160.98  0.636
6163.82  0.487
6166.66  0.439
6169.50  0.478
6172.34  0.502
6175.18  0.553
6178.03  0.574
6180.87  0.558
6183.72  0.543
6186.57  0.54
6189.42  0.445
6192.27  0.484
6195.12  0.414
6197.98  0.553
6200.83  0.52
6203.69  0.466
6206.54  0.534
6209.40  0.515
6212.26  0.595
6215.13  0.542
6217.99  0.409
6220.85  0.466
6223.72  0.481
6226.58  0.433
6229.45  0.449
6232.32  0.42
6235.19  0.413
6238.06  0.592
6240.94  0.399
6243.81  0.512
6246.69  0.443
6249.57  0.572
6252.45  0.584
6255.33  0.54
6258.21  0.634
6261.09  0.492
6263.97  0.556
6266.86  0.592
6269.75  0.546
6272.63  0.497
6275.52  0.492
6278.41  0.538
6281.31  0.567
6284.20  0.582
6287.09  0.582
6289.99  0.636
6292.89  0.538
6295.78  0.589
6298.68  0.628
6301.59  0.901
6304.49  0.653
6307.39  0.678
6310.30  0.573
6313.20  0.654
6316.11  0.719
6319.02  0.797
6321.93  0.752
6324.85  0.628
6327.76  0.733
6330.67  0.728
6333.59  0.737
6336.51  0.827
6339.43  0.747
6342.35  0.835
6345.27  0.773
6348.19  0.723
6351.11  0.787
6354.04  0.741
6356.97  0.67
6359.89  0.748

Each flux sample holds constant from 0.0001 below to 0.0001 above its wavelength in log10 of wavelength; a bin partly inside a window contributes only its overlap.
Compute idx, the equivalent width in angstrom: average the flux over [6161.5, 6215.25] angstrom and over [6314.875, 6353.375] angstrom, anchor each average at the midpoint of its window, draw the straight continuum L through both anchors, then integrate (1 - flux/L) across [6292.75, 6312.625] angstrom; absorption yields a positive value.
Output 1.2 angstrom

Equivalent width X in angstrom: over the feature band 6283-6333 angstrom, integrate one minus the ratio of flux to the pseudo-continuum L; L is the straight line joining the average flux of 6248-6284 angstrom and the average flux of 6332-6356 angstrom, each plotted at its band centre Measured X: -0.13 angstrom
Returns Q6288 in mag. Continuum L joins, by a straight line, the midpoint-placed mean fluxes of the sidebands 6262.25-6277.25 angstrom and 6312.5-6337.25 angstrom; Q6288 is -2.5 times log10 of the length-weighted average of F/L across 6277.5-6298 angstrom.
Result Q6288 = 0.04 mag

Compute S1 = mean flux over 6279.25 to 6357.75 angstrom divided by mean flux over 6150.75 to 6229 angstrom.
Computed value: 1.3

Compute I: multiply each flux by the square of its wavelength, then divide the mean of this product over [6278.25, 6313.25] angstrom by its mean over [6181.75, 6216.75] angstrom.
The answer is 1.3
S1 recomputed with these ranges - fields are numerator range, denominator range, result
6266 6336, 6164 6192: 1.25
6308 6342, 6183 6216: 1.41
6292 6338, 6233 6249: 1.47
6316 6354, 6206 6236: 1.58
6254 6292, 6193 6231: 1.14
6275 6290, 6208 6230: 1.16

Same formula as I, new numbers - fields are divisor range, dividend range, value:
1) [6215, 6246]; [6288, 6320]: 1.48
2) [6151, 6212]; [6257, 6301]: 1.09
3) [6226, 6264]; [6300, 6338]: 1.47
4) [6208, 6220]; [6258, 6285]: 1.08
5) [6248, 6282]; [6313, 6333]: 1.33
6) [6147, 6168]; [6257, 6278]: 0.89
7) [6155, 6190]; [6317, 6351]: 1.45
